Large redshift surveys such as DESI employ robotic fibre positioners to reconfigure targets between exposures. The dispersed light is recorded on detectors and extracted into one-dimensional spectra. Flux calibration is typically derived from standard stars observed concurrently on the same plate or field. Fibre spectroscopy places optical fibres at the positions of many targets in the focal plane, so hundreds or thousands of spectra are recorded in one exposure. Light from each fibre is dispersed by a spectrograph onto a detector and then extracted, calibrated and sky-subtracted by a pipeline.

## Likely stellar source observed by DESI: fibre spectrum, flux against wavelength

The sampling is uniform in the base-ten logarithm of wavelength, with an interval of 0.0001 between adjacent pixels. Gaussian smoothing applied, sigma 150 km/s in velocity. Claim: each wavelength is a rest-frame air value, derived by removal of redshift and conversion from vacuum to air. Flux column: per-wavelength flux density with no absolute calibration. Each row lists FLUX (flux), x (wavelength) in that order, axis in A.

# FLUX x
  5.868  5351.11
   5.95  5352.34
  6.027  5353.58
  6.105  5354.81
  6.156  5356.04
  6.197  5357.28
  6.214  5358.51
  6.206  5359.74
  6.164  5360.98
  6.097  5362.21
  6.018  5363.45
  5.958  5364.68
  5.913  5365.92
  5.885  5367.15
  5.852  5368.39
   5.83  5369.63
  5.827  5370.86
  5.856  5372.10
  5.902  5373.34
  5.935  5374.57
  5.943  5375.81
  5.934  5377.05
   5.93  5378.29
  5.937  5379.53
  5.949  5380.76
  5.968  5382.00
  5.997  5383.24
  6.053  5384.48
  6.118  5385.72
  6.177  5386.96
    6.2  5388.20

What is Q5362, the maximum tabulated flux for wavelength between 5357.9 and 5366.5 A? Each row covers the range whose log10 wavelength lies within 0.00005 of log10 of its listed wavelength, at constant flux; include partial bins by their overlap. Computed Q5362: 6.214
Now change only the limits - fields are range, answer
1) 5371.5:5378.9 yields 5.943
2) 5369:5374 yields 5.902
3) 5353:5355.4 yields 6.105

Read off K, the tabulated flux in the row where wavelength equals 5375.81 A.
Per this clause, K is 5.943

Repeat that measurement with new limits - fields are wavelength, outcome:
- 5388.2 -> 6.2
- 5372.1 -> 5.856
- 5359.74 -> 6.206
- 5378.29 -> 5.93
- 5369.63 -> 5.83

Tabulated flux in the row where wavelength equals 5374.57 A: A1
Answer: 5.935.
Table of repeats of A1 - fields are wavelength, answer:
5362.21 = 6.097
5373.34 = 5.902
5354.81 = 6.105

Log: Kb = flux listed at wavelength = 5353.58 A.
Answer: 6.027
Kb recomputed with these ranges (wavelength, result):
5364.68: 5.958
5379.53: 5.937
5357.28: 6.197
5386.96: 6.177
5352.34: 5.95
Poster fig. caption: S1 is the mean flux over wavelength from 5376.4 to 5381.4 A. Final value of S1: 5.94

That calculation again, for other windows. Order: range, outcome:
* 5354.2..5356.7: 6.12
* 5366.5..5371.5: 5.85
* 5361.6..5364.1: 6.06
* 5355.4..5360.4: 6.19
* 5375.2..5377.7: 5.93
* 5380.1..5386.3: 6.02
